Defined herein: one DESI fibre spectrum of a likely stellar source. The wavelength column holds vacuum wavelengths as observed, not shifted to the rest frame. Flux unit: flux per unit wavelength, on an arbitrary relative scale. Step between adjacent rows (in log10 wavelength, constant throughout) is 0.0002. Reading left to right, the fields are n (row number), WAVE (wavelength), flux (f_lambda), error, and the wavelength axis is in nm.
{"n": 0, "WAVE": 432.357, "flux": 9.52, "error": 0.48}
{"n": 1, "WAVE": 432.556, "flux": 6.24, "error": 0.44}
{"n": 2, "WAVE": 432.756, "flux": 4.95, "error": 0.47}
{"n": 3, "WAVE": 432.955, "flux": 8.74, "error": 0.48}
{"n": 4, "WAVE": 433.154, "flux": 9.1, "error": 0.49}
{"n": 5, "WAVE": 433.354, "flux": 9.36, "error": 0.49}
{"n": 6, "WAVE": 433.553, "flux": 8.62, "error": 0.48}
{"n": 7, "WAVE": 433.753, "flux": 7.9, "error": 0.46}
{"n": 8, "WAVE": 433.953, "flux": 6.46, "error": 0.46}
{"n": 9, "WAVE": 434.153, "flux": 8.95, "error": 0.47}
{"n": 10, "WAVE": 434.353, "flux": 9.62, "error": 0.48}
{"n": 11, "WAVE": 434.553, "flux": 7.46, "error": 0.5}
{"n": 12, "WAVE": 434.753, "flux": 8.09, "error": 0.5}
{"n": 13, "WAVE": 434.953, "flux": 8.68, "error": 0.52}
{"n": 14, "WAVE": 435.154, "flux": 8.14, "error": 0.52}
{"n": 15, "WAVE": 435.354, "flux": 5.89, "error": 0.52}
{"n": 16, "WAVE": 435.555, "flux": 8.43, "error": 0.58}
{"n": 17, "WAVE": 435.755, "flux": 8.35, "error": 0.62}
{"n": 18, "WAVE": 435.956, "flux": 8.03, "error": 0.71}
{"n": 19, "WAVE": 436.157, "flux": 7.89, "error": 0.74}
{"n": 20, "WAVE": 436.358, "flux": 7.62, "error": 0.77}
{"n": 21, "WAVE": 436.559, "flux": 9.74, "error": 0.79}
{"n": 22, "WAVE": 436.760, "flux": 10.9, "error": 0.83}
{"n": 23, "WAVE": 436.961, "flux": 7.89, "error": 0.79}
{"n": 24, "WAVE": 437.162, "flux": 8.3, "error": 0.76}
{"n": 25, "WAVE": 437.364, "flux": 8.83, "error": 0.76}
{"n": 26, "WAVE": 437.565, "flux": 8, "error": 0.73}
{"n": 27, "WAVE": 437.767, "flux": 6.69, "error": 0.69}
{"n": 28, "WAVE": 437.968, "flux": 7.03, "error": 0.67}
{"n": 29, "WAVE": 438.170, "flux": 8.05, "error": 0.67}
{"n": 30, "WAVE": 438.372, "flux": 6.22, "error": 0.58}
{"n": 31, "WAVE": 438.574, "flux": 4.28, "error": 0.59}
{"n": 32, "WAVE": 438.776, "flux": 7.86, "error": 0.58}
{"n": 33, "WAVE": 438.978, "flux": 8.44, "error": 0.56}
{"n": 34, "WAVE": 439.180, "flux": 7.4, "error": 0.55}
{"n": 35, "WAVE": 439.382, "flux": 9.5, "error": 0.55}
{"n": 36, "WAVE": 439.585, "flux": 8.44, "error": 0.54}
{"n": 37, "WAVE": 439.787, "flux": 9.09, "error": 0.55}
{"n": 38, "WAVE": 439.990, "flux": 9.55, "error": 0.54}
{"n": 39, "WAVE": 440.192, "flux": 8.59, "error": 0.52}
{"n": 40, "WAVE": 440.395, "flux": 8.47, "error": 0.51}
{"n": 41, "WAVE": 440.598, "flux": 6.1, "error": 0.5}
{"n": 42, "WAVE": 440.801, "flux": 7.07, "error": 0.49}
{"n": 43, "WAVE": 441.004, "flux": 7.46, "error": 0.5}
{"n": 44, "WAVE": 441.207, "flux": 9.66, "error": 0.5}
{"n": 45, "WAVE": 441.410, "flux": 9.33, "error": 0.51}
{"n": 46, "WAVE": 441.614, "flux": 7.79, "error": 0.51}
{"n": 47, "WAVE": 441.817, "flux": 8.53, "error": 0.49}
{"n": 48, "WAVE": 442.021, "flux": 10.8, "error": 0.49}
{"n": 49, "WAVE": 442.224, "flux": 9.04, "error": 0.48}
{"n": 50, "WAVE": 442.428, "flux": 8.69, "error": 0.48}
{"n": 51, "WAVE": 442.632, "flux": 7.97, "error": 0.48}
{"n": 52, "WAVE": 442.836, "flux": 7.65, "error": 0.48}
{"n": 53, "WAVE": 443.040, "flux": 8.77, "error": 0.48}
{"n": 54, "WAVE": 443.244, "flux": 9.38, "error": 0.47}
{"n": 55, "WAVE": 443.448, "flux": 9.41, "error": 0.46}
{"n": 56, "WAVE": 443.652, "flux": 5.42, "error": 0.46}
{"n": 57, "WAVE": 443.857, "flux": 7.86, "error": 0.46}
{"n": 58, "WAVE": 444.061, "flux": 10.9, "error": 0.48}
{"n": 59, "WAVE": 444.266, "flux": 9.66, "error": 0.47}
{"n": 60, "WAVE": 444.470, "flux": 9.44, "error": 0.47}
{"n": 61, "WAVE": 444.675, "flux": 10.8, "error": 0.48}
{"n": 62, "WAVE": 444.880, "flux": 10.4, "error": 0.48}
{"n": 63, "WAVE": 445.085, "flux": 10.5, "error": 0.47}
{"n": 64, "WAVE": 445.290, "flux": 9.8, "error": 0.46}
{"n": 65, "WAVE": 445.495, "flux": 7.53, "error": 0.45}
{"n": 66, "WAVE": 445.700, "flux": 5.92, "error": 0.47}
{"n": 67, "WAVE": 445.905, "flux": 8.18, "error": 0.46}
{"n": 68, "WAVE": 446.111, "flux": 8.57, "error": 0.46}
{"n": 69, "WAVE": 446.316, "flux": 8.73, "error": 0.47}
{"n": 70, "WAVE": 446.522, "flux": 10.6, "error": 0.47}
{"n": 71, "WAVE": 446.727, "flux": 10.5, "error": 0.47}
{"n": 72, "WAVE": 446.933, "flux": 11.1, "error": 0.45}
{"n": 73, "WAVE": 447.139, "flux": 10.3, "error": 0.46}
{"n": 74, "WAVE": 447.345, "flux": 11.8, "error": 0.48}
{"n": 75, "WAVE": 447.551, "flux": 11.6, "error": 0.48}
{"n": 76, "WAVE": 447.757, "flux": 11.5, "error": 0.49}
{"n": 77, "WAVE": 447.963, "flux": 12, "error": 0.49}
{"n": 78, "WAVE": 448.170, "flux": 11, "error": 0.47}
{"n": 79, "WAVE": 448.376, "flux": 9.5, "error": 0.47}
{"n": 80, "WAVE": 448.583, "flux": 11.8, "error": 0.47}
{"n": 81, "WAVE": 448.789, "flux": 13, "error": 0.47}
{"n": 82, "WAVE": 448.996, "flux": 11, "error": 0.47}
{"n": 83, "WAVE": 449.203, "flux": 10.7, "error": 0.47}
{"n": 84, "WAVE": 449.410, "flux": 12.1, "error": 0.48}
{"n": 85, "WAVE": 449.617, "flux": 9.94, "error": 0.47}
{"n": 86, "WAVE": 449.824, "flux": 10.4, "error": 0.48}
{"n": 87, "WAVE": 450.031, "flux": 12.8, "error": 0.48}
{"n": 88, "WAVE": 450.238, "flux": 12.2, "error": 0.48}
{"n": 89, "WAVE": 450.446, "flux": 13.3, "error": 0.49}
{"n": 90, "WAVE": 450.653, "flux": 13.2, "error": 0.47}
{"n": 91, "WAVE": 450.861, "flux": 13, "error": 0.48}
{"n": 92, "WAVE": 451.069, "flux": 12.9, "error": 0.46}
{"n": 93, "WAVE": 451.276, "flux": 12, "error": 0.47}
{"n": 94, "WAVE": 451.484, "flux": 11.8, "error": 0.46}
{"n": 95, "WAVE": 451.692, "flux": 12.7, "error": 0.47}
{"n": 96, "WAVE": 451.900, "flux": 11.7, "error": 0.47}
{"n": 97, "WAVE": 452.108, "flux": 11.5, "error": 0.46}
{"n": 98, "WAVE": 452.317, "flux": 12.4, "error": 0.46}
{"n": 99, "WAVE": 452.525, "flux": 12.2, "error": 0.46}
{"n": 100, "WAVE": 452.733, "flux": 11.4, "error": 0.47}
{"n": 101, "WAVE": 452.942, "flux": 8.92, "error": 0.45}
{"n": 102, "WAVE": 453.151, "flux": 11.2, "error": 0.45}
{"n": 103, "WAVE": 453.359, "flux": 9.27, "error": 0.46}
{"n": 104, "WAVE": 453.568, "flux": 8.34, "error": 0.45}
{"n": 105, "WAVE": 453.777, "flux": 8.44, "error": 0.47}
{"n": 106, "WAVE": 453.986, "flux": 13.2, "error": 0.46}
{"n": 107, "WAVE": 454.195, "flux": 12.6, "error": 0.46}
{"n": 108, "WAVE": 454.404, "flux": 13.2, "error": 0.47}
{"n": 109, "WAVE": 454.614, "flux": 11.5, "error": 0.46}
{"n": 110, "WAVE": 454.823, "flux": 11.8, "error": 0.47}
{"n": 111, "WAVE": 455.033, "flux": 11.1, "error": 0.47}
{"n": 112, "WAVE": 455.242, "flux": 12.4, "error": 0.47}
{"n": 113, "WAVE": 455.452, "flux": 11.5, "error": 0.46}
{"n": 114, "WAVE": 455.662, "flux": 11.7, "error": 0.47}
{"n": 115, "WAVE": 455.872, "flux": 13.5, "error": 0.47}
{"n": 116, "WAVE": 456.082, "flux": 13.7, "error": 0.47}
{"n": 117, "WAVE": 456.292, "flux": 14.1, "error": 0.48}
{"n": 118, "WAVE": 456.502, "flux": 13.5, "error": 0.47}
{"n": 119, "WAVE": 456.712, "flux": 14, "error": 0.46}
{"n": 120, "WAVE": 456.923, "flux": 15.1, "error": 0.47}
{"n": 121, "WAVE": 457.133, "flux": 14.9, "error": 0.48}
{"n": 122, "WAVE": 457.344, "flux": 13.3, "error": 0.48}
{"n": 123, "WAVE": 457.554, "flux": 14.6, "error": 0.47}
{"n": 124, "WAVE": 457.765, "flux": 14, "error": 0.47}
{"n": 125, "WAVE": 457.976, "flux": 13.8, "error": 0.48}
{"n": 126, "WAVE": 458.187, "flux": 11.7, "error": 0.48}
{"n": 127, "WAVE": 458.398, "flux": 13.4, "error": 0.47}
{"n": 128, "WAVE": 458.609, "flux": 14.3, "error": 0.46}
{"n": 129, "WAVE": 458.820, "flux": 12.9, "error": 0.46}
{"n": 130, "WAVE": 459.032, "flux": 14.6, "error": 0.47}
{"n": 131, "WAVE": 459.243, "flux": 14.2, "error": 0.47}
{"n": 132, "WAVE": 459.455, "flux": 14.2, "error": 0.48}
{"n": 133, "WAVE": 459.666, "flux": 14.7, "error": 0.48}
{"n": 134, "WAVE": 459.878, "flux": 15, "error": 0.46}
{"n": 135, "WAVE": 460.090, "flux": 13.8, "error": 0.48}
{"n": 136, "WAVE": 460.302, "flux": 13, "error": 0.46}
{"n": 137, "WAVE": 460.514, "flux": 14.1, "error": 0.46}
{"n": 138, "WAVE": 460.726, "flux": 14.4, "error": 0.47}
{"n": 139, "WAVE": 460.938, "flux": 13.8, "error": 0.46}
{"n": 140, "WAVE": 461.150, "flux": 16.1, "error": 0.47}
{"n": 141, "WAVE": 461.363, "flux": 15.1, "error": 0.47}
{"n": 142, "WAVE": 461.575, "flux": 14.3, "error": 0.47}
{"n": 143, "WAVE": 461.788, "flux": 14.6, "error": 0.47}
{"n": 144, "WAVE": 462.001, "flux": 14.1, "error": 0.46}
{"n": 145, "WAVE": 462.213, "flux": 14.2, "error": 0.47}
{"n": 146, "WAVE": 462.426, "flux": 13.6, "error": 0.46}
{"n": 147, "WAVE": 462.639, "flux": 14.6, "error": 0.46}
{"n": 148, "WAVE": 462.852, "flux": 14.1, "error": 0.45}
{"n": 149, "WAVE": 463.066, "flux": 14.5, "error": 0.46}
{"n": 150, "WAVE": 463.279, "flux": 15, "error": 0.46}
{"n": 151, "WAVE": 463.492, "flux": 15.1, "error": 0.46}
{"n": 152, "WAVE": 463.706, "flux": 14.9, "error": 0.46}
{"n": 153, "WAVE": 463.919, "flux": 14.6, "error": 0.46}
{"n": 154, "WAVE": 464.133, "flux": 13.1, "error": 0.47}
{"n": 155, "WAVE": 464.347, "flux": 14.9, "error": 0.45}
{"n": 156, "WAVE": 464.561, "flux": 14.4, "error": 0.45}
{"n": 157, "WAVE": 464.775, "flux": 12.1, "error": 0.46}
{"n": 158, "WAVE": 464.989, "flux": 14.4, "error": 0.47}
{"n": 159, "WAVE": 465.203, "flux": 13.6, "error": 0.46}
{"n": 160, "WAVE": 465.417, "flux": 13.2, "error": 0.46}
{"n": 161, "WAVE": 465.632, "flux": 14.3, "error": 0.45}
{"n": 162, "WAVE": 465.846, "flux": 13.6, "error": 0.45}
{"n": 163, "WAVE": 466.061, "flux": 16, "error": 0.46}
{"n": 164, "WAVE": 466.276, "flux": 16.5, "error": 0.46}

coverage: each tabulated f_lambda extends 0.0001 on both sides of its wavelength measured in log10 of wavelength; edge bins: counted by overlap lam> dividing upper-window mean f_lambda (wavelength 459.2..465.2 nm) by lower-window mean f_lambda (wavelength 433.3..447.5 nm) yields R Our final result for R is 1.67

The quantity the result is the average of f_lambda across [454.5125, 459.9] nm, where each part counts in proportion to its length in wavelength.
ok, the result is 13.4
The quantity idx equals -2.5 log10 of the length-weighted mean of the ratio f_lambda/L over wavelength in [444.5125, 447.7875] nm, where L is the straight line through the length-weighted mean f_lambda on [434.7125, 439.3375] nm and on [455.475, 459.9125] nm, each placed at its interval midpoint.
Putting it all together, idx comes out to 0.073 mag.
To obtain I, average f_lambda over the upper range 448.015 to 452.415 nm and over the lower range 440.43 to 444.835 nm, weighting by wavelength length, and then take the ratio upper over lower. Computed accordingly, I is 1.4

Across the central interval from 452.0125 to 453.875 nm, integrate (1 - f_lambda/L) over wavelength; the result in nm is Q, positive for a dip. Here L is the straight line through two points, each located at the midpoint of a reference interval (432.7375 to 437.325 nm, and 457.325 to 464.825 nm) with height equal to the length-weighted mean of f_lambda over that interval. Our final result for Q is 0.289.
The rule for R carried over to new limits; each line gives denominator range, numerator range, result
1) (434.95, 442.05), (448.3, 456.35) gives 1.45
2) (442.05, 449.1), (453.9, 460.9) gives 1.38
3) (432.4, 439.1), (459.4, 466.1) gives 1.80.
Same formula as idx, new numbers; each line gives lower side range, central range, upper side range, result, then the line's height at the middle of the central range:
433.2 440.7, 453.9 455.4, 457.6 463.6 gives 0.038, 12.7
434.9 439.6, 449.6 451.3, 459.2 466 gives -0.101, 11.2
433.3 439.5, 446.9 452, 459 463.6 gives -0.035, 11.4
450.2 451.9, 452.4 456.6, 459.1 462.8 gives 0.134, 13.2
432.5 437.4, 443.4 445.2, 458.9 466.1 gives 0.097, 10.2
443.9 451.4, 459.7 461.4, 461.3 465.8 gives -0.065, 13.6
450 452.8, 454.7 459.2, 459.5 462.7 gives 0.014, 13.5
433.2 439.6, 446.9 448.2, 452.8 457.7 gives -0.081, 10.5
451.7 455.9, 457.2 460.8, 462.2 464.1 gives -0.064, 13.1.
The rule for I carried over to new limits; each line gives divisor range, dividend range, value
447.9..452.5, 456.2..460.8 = 1.18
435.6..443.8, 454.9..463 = 1.69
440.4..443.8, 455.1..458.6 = 1.62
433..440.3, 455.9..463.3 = 1.73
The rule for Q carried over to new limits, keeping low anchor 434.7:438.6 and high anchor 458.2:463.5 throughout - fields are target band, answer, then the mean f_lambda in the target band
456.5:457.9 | -0.10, 14.2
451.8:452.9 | 0.03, 11.7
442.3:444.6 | 0.24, 8.68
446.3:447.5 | -0.01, 10.7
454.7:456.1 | 0.07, 12.1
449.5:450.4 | -0.01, 11.5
